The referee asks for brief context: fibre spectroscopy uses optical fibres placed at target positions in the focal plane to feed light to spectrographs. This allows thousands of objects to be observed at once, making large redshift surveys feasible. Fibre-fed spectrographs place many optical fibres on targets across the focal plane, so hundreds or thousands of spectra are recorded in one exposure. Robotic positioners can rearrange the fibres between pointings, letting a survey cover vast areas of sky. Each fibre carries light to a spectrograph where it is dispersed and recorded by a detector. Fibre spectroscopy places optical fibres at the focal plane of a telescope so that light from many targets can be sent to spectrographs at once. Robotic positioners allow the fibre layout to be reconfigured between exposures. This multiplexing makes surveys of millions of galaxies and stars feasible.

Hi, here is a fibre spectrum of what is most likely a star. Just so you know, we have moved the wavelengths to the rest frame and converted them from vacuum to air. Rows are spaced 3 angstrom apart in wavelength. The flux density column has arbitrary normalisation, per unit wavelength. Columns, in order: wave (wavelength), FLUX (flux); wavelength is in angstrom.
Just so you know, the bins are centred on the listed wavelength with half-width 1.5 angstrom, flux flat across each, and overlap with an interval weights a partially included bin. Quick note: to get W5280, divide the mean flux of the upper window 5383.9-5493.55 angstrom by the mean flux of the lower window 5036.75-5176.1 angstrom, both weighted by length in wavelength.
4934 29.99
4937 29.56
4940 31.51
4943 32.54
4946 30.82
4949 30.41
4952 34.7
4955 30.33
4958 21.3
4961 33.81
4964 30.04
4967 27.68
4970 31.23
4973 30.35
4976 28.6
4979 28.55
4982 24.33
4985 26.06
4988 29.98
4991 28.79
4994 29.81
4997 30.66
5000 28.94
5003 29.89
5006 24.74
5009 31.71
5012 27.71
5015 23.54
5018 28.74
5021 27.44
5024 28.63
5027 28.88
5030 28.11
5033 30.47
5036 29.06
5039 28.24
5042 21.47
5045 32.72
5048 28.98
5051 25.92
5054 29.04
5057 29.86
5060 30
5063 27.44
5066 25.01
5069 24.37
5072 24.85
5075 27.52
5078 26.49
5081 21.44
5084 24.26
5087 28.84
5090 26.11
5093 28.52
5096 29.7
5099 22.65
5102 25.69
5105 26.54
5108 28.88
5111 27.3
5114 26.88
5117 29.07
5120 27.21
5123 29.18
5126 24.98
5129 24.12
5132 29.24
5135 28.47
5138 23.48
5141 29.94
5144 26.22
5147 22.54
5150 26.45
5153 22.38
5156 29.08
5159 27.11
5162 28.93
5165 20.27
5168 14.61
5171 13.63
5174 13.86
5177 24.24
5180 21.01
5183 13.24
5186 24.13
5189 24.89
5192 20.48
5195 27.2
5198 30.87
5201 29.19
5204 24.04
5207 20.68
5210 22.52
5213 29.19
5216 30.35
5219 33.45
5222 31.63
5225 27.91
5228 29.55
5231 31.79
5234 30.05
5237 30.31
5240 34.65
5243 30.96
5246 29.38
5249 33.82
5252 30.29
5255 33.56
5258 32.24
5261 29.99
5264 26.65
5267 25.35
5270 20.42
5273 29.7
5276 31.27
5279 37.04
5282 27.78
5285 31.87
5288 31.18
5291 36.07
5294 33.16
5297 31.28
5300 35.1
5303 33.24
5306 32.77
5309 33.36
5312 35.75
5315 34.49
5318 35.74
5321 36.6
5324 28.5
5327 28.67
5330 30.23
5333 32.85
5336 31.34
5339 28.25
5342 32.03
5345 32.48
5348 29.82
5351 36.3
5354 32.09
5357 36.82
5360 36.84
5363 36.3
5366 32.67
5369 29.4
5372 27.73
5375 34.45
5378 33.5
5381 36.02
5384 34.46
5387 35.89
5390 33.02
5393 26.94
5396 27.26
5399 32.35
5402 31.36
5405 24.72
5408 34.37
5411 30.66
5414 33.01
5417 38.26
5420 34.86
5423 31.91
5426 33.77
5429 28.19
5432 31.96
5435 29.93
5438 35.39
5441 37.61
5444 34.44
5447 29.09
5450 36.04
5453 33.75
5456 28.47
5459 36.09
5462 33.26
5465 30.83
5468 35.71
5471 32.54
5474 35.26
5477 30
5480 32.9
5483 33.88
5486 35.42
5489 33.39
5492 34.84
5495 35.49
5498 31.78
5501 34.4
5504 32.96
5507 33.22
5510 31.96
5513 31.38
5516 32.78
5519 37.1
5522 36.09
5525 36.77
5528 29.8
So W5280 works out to 1.27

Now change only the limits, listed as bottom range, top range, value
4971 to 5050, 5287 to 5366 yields 1.17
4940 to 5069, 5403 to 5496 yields 1.15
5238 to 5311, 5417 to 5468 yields 1.06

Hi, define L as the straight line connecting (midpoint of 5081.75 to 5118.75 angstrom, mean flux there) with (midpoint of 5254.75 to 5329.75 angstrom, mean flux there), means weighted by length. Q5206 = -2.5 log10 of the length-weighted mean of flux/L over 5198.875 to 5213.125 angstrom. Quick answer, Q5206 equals 0.18 mag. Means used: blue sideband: 26.9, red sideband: 31.6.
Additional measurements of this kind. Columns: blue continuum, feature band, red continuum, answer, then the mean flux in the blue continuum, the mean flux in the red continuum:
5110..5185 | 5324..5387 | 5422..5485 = -0.09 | 24.1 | 32.9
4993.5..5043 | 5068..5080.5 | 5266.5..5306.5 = 0.13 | 28.2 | 31.3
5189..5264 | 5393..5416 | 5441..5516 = 0.06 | 29.2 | 33.3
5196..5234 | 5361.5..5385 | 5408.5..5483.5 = -0.05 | 28.5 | 33.1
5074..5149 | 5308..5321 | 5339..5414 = -0.14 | 26.6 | 32.3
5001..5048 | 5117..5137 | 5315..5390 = 0.09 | 28.1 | 32.9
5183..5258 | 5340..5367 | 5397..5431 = -0.10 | 28.5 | 32.1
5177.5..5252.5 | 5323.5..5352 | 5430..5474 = -0.02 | 27.6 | 33.2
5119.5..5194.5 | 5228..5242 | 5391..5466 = -0.20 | 23.6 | 32.2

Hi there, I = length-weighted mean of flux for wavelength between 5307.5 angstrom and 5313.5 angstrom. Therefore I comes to 34.6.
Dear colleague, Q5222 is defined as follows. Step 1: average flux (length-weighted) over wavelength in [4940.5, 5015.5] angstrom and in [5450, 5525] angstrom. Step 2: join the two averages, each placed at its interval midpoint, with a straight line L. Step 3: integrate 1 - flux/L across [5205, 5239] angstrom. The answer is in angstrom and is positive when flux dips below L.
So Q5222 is 2.6 angstrom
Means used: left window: 29.2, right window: 33.6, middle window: 28.9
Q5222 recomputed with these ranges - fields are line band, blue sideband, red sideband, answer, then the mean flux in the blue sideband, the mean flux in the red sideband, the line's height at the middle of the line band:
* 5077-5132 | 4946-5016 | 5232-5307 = 6.0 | 28.9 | 31.1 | 29.9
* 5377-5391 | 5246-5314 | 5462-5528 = -0.9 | 31.4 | 33.6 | 32.5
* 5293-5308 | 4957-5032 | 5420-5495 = -0.7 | 28.4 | 33.2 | 31.6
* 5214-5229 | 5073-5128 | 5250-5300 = -0.6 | 26.7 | 30.7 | 29.4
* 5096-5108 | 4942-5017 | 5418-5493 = 1.6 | 29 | 33.2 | 30.1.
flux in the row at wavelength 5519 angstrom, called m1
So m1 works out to 37.1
